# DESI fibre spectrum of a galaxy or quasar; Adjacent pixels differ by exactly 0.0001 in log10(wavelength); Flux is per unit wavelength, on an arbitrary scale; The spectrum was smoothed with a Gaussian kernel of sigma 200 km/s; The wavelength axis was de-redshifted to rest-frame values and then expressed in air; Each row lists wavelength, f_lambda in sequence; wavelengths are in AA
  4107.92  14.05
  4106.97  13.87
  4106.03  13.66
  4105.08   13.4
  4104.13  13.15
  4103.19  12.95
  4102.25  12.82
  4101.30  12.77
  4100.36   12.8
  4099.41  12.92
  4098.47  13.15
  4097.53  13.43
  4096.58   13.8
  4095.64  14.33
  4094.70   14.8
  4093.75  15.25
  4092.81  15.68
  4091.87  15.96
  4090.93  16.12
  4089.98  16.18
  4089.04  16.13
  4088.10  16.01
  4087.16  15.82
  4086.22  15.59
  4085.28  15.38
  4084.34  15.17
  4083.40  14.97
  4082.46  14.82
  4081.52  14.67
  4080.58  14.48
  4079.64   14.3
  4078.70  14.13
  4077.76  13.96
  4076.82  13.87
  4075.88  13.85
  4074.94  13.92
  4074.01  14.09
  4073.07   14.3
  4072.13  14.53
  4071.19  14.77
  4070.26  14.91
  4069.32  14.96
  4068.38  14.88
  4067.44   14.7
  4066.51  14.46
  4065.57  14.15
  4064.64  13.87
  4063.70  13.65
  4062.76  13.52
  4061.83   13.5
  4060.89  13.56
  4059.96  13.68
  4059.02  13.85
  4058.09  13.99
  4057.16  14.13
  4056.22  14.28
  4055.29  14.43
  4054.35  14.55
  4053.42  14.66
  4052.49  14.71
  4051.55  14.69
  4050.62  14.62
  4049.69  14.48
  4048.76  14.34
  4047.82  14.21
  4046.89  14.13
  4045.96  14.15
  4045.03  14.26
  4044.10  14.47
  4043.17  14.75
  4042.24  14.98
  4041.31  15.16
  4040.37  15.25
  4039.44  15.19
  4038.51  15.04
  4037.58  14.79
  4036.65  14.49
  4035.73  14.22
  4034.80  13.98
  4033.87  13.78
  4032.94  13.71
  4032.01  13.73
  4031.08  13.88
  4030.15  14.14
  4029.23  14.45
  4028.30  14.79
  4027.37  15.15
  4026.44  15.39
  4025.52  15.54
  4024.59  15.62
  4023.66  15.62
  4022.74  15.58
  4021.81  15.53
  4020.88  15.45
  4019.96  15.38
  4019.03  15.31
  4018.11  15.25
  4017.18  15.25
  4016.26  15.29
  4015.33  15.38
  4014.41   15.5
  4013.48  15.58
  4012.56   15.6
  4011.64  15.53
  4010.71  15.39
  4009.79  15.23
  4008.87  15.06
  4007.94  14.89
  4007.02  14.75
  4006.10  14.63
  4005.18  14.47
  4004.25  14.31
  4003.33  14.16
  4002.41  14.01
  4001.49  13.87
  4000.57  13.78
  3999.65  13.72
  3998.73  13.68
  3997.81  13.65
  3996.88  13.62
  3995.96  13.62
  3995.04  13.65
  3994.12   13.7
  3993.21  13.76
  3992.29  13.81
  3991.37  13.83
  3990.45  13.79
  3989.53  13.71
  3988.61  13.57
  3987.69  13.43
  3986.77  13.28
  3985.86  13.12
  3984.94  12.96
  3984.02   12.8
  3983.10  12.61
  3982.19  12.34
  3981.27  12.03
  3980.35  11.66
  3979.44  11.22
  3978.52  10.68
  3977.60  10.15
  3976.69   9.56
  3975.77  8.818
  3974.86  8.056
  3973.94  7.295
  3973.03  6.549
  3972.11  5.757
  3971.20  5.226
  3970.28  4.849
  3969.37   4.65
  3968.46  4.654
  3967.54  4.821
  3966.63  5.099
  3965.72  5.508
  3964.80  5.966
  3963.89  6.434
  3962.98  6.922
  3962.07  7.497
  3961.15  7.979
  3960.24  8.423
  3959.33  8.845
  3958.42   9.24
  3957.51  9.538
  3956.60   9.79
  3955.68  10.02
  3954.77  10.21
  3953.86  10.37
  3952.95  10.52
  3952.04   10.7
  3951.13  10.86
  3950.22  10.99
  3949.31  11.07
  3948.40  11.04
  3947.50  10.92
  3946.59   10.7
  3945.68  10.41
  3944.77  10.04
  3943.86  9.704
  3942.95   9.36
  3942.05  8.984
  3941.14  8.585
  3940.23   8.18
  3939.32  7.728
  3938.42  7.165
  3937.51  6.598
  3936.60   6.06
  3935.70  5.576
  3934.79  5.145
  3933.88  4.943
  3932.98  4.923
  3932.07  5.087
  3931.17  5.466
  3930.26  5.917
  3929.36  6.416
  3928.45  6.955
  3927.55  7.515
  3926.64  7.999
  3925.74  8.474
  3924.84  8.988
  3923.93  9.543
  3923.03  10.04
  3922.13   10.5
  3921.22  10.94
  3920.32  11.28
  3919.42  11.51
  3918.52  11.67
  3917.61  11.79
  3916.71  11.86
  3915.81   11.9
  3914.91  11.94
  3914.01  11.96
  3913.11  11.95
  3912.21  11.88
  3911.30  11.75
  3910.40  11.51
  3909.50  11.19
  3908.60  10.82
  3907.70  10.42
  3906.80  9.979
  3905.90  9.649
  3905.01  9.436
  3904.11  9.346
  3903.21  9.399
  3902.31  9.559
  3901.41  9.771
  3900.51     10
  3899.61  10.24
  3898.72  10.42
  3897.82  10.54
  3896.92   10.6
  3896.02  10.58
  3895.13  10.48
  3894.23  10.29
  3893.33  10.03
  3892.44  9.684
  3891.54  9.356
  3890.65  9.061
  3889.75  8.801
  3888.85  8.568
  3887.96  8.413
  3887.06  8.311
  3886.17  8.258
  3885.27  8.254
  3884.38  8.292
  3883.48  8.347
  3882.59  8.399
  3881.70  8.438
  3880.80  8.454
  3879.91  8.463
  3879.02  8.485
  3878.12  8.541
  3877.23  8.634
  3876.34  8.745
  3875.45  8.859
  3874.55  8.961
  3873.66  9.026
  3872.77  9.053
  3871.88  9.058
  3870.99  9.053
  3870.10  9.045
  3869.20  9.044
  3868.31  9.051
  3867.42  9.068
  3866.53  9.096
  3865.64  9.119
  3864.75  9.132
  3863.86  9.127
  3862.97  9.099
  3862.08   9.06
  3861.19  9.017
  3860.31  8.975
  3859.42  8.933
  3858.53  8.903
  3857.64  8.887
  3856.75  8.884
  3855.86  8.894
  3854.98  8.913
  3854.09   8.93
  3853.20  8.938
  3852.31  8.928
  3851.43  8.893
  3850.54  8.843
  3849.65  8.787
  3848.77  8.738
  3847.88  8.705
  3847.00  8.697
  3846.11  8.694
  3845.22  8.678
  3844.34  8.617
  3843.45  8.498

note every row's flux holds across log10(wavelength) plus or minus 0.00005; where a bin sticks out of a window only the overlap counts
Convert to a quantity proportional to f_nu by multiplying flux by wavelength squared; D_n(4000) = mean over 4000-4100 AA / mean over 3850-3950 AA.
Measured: 1.72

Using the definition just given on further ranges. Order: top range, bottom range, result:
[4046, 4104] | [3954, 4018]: 1.31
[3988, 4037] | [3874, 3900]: 1.70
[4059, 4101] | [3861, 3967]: 1.73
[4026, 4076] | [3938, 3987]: 1.65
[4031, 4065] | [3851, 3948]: 1.68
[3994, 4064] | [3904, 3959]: 1.62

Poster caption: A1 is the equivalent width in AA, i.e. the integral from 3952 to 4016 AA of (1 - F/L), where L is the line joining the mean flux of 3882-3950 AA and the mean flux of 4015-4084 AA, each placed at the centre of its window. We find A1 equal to 4.2 AA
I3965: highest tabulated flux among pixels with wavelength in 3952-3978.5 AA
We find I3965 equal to 10.7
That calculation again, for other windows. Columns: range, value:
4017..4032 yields 15.62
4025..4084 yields 15.54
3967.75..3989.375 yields 13.57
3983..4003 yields 14.01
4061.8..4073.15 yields 14.96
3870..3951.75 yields 11.96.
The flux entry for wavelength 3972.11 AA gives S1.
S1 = 5.757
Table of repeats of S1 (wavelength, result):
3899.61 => 10.24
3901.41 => 9.771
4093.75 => 15.25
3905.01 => 9.436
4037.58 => 14.79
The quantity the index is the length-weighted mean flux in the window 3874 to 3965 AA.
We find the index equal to 9.22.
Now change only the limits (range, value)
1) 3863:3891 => 8.75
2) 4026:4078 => 14.4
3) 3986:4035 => 14.5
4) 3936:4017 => 11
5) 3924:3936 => 6.52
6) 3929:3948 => 7.54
